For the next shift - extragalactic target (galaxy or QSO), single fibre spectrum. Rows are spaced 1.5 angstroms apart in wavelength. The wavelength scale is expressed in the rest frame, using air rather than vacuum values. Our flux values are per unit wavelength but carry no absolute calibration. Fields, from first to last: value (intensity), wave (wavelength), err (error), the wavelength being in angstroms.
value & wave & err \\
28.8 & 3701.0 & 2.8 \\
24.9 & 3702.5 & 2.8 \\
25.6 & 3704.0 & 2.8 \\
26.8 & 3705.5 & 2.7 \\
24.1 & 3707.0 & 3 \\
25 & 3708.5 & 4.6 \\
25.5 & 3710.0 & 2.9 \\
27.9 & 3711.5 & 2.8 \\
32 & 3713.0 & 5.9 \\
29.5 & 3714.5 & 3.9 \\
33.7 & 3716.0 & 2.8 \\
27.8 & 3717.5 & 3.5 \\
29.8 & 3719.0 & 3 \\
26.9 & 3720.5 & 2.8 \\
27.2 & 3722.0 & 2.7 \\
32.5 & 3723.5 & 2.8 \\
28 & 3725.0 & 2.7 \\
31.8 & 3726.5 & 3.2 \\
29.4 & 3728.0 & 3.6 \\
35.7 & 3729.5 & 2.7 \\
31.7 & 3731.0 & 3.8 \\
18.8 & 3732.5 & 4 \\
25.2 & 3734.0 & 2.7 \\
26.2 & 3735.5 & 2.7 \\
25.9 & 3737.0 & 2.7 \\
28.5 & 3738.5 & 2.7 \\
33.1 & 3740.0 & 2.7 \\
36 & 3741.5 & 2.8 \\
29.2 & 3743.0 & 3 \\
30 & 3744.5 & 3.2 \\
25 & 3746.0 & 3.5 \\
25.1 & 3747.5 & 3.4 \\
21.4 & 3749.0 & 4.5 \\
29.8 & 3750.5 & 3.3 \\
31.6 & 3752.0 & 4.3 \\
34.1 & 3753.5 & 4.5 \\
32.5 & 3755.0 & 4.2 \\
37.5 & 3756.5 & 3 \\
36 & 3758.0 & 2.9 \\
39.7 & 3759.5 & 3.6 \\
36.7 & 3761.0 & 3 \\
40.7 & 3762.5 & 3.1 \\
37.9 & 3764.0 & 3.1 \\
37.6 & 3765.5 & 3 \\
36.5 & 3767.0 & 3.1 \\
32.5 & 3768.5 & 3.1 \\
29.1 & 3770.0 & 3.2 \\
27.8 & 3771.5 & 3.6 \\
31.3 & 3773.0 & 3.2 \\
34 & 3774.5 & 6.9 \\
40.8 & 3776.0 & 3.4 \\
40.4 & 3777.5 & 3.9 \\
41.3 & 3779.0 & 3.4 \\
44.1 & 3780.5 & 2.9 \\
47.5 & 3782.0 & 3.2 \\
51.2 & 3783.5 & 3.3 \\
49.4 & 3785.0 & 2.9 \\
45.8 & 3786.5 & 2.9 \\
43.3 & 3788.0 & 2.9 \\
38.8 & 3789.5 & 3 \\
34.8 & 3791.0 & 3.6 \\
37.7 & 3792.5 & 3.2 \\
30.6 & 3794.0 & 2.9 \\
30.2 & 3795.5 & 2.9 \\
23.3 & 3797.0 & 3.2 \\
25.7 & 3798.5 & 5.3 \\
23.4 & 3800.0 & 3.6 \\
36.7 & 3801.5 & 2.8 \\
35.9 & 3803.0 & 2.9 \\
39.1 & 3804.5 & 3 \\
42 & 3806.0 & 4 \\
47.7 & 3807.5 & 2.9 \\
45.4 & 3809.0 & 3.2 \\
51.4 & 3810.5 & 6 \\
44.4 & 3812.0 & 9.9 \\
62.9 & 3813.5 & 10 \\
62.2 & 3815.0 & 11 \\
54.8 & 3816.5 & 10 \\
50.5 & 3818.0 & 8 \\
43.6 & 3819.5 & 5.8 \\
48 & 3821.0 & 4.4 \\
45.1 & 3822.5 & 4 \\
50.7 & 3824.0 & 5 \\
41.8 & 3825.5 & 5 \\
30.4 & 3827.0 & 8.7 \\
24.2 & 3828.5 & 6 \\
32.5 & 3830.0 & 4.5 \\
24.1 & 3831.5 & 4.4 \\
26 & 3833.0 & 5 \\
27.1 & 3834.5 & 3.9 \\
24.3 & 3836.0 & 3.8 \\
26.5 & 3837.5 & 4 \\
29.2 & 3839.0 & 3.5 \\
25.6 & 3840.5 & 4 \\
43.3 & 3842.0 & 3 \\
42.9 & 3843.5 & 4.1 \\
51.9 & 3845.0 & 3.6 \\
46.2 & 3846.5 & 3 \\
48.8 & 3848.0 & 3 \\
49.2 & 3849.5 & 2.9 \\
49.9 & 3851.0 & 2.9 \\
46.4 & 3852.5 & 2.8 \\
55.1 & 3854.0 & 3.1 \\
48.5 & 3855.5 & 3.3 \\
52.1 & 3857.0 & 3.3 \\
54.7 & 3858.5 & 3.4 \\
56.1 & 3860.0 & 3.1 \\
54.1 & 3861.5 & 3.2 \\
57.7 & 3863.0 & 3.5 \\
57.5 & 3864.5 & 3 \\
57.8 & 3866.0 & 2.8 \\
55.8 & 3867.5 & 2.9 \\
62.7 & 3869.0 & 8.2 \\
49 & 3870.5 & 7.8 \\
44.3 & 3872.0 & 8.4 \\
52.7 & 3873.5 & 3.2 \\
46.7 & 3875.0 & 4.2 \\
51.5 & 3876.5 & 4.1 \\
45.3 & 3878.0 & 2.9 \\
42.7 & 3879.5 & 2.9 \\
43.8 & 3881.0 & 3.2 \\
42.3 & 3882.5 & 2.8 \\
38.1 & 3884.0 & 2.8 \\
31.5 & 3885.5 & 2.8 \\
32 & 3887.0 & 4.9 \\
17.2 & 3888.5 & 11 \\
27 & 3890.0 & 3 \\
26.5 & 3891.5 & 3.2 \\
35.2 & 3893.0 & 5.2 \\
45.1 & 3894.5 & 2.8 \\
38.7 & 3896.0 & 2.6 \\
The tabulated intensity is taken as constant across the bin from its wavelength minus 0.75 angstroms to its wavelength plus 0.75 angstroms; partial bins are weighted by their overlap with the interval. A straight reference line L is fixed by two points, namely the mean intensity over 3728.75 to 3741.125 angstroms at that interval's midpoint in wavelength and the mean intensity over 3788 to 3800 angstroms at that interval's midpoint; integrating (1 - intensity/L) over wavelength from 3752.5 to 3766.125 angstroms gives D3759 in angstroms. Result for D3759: -3.2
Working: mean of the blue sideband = 28.4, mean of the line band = 36.9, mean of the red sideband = 31.8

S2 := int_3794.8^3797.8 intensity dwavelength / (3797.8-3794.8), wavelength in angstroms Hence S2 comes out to 26.7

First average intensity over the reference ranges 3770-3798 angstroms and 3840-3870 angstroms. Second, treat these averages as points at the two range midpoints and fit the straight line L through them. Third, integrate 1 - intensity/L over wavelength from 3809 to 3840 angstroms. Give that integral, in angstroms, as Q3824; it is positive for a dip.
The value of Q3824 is 3.4 angstroms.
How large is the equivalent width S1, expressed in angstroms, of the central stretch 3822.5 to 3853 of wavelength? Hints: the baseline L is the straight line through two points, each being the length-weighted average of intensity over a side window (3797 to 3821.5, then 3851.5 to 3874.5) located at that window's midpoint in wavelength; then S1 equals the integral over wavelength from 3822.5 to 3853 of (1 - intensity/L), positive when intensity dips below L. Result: 7.44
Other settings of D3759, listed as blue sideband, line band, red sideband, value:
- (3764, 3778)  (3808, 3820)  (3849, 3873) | -2.4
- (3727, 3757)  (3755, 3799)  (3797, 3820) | -0.8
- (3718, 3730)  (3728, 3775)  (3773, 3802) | 2.7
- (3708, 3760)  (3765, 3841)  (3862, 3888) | -0.2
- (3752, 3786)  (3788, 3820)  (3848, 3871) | 2.4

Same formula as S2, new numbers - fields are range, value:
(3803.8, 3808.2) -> 42.9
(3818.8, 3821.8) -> 45.8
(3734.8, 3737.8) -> 26.1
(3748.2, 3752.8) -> 27.6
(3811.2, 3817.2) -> 56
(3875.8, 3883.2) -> 45.1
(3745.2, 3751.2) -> 25.3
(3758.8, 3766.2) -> 38.5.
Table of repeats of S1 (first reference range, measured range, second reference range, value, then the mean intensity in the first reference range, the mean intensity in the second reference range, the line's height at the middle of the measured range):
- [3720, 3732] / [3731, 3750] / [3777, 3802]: 2.80 angstroms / 30.2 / 37.9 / 32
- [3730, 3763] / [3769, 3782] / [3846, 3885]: -0.43 angstroms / 30.6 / 50.3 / 35.4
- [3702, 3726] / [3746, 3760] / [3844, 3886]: 0.94 angstroms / 28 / 49.8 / 33.6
